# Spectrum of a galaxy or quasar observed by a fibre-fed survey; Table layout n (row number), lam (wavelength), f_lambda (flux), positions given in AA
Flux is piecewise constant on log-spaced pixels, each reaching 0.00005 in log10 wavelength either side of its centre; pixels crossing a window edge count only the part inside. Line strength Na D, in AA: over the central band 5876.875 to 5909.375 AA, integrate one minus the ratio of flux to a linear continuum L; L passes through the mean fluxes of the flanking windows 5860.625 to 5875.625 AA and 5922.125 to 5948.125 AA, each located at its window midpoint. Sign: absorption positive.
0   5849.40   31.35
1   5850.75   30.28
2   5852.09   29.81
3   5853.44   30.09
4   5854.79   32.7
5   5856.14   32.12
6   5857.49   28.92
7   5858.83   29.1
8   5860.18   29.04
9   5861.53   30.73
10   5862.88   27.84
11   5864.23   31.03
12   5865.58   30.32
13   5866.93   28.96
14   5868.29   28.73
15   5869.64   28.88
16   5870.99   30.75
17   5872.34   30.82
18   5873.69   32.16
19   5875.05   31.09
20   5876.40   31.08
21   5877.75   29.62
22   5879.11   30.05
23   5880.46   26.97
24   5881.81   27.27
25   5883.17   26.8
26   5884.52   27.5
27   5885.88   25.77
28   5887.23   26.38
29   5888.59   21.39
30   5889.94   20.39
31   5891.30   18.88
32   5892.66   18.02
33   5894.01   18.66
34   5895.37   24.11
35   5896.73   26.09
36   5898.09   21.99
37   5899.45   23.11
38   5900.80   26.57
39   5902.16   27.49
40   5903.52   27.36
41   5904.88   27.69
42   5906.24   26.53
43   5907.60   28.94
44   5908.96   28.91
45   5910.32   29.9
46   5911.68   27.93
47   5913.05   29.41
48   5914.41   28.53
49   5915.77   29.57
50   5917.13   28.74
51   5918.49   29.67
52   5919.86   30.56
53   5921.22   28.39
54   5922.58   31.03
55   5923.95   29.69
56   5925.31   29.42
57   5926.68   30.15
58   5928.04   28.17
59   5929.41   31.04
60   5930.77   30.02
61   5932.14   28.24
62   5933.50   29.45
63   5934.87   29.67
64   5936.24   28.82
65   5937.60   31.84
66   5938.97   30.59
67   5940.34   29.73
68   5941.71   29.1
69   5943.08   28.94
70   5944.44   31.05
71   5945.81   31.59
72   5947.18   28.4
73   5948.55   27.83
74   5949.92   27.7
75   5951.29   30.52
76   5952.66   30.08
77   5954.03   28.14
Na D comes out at 5.1 AA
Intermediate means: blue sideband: 30.1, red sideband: 29.8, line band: 25.3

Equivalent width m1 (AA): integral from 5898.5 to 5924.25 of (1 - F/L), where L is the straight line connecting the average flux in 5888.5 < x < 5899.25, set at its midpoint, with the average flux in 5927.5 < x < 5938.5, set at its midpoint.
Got -3.4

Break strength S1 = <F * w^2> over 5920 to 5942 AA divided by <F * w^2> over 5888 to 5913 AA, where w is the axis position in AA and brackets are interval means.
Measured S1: 1.21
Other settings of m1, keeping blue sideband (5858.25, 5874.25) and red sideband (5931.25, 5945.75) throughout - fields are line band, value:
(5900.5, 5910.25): 0.7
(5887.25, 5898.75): 3.2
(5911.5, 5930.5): 0.2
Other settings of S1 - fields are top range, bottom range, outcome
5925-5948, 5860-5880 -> 1.01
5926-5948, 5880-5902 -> 1.27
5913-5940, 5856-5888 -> 1.04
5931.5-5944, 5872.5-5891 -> 1.11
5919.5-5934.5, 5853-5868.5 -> 1.01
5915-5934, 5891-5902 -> 1.32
